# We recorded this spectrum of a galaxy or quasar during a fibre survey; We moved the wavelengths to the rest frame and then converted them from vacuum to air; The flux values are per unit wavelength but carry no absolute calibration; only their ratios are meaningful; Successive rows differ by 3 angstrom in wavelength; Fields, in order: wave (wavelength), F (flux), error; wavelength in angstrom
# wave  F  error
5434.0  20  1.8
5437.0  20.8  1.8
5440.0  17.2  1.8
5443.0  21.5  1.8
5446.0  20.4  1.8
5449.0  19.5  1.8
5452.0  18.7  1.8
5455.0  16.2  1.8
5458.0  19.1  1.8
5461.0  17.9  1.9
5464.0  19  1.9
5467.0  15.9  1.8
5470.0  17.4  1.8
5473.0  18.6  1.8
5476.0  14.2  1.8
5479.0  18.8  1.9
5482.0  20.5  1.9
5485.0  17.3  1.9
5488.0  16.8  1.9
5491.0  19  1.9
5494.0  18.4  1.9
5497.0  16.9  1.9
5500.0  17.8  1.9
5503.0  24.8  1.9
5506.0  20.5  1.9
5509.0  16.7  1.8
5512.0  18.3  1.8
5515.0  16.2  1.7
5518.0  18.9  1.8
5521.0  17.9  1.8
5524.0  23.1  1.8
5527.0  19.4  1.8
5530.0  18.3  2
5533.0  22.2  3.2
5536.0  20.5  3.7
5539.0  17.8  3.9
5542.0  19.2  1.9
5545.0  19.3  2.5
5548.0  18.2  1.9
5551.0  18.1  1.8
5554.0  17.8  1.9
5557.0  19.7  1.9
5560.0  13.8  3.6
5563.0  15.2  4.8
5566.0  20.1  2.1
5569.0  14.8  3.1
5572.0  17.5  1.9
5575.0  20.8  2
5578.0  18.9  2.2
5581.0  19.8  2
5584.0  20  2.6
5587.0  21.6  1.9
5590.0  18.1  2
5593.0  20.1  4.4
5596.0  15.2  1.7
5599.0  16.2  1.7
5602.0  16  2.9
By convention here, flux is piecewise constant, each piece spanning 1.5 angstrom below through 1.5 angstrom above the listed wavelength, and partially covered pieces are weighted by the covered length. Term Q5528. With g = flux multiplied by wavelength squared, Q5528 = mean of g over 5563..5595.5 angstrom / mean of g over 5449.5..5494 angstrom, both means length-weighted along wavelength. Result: 1.10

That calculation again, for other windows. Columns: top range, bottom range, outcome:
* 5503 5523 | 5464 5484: 1.07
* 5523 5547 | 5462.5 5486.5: 1.15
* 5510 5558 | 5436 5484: 1.06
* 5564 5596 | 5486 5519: 1.05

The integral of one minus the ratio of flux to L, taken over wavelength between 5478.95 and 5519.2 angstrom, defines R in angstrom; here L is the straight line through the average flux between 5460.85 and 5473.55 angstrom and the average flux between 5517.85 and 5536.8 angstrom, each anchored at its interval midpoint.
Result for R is 0.7 angstrom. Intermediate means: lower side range 17.7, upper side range 20.1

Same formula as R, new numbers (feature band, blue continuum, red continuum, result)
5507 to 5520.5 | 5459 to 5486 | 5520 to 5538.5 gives 1.3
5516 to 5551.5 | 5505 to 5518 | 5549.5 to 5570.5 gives -3.8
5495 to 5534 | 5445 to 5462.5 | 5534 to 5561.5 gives -1.8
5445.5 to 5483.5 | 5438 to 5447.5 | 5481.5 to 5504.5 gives 2.5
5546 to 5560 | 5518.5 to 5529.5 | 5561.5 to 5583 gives 0.7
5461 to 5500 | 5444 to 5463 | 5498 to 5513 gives 2.9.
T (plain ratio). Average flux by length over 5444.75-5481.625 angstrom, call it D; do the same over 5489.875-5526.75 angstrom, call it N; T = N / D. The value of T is 1.06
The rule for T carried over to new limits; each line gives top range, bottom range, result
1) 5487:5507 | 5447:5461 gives 1.04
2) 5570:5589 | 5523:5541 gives 0.97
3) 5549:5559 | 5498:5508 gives 0.89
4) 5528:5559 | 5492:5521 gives 1.02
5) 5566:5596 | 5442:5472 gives 1.02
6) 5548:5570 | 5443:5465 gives 0.91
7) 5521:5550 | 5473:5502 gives 1.10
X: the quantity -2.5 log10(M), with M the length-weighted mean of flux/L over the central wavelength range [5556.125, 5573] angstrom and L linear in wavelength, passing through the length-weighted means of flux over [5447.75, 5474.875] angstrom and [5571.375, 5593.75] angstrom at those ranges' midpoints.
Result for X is 0.16 mag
